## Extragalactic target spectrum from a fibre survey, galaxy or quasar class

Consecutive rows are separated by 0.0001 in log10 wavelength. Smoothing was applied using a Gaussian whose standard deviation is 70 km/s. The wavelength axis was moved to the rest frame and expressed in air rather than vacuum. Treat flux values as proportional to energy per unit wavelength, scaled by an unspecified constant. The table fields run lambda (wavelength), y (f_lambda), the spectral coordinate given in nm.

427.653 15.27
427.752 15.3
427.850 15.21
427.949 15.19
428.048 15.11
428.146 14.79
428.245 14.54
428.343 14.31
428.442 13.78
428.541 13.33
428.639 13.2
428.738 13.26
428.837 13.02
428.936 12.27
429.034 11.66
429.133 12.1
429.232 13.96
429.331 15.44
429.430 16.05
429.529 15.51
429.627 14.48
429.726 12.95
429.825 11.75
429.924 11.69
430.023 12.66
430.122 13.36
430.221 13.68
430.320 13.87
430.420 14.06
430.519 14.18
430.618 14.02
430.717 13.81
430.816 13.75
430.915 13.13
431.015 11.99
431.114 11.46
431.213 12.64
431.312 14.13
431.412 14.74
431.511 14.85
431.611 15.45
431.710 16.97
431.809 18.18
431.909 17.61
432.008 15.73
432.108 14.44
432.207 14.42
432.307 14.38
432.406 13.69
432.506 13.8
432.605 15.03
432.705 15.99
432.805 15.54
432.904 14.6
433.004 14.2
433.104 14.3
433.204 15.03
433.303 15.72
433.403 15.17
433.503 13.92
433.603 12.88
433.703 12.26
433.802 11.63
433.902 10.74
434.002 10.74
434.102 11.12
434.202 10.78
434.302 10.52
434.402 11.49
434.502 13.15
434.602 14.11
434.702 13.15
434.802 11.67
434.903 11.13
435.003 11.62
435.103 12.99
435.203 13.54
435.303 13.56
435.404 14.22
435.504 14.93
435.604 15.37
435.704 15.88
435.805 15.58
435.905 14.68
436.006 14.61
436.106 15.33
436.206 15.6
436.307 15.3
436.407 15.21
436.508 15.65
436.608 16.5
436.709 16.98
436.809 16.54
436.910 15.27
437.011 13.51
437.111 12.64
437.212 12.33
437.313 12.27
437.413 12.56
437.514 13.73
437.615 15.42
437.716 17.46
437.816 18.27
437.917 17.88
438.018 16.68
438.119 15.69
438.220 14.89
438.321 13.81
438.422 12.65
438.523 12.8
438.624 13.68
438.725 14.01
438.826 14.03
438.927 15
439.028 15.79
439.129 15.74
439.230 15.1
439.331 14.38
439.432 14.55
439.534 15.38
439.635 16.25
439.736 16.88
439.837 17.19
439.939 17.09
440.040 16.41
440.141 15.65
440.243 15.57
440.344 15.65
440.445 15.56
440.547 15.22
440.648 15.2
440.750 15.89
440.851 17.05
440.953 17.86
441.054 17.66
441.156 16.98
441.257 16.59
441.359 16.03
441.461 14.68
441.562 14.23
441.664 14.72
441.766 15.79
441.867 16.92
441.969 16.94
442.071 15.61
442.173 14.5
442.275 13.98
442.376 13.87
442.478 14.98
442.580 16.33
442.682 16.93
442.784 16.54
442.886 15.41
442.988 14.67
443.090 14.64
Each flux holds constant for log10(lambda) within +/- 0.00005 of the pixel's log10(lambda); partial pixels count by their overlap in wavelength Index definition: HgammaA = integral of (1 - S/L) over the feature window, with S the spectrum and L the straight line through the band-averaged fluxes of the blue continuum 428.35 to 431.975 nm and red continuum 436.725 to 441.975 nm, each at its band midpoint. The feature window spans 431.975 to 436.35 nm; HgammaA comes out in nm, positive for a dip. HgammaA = 0.24 nm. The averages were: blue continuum 13.9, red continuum 15.4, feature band 13.7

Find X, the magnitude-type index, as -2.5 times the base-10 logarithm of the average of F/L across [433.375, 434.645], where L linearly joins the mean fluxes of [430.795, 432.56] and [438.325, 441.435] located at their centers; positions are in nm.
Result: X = 0.22 mag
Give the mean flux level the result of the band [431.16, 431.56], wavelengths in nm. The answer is 14.1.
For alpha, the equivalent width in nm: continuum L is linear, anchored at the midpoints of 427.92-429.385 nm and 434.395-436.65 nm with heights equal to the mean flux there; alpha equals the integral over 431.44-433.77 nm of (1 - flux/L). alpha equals -0.16 nm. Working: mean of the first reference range 13.7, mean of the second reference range 14.2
